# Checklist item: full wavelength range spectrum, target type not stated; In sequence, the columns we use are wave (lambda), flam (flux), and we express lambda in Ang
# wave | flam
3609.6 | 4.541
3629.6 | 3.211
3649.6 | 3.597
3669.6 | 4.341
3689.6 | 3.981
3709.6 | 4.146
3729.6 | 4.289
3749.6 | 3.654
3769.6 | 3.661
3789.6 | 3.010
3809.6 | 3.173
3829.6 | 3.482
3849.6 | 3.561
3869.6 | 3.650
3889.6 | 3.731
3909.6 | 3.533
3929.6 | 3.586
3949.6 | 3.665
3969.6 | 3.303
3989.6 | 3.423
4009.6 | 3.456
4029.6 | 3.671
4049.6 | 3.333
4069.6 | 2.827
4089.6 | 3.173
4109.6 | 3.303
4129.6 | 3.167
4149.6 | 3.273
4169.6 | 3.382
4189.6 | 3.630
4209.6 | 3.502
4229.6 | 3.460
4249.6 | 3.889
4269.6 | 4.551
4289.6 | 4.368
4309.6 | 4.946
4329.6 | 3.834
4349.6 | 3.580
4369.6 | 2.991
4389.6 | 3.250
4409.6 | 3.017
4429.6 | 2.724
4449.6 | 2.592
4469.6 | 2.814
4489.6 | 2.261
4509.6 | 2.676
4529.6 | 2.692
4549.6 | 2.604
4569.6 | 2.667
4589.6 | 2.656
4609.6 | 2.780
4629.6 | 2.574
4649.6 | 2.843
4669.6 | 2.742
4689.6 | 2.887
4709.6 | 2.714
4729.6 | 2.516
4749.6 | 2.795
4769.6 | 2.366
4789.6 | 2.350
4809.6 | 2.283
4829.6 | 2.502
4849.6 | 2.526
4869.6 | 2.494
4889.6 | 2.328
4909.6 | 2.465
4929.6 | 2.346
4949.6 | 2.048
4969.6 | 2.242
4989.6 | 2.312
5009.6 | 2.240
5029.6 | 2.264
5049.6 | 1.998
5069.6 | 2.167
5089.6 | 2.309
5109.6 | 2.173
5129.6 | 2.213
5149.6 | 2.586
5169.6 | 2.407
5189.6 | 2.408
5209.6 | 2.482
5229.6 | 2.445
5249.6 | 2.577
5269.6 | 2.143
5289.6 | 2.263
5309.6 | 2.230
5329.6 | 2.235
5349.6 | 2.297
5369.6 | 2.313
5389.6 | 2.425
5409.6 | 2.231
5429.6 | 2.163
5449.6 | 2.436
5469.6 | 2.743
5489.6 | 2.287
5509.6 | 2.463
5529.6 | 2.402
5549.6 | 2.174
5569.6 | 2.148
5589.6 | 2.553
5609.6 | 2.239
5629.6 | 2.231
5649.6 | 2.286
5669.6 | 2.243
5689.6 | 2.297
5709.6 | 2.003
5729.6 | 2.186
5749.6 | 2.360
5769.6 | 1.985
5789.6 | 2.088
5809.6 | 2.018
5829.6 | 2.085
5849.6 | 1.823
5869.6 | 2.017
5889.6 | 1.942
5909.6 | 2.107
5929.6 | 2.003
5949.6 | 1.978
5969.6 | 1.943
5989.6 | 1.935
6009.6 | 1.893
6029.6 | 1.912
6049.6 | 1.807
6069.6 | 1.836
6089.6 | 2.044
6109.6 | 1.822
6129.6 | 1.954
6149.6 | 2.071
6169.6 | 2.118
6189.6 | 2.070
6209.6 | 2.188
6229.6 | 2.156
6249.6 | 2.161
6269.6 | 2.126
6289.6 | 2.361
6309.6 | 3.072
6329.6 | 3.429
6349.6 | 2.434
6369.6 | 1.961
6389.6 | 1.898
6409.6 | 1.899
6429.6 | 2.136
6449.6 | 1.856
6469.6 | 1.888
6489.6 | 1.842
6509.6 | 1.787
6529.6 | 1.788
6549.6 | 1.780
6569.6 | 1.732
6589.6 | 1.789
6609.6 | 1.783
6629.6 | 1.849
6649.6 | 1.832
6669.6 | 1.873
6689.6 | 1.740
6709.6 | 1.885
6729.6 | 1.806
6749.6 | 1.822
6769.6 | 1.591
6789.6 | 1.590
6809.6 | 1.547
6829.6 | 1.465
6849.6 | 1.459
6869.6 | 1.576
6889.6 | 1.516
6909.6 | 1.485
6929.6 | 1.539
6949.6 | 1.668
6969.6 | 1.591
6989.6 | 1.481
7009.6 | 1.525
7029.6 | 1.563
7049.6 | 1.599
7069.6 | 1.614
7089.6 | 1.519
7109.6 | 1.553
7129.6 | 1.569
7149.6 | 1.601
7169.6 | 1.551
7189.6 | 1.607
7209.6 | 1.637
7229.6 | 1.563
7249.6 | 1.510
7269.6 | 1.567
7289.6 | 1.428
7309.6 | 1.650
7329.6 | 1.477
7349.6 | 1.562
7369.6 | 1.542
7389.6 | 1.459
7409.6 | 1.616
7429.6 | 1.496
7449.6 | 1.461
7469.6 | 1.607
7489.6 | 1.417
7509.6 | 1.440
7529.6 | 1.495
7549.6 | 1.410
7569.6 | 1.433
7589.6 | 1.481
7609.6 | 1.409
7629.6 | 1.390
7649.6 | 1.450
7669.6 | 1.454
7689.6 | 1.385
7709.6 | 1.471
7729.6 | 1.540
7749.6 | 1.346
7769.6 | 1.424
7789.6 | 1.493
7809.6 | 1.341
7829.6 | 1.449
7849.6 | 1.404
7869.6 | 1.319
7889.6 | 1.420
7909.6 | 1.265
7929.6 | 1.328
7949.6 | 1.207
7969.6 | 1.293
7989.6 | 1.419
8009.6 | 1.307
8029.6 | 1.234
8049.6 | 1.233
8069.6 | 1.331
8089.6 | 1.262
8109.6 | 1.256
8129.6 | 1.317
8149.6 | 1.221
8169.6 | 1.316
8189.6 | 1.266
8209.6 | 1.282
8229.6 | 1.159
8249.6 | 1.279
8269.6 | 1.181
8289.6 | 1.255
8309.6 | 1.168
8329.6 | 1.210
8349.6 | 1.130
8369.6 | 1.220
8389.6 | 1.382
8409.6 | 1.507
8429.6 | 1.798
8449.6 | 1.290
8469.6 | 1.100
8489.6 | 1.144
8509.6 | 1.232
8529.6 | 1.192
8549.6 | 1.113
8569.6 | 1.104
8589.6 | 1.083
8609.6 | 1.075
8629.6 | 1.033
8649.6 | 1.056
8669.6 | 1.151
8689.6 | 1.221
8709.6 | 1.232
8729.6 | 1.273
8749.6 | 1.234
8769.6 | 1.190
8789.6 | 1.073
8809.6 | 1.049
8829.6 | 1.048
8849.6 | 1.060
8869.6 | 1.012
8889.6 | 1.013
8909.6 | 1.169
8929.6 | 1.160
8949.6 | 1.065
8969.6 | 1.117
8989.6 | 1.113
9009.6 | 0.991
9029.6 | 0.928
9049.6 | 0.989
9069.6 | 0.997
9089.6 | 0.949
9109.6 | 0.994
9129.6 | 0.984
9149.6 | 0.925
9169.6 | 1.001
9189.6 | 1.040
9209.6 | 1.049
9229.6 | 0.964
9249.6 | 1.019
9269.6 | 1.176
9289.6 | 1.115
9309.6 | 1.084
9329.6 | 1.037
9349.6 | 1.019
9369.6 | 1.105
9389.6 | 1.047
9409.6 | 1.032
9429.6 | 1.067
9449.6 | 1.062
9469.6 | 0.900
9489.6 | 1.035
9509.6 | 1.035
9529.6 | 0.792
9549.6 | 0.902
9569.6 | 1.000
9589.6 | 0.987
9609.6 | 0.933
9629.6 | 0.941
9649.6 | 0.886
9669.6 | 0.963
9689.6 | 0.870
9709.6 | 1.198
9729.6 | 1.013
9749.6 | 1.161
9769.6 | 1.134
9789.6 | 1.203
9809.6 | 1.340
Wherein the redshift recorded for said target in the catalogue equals 1.26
